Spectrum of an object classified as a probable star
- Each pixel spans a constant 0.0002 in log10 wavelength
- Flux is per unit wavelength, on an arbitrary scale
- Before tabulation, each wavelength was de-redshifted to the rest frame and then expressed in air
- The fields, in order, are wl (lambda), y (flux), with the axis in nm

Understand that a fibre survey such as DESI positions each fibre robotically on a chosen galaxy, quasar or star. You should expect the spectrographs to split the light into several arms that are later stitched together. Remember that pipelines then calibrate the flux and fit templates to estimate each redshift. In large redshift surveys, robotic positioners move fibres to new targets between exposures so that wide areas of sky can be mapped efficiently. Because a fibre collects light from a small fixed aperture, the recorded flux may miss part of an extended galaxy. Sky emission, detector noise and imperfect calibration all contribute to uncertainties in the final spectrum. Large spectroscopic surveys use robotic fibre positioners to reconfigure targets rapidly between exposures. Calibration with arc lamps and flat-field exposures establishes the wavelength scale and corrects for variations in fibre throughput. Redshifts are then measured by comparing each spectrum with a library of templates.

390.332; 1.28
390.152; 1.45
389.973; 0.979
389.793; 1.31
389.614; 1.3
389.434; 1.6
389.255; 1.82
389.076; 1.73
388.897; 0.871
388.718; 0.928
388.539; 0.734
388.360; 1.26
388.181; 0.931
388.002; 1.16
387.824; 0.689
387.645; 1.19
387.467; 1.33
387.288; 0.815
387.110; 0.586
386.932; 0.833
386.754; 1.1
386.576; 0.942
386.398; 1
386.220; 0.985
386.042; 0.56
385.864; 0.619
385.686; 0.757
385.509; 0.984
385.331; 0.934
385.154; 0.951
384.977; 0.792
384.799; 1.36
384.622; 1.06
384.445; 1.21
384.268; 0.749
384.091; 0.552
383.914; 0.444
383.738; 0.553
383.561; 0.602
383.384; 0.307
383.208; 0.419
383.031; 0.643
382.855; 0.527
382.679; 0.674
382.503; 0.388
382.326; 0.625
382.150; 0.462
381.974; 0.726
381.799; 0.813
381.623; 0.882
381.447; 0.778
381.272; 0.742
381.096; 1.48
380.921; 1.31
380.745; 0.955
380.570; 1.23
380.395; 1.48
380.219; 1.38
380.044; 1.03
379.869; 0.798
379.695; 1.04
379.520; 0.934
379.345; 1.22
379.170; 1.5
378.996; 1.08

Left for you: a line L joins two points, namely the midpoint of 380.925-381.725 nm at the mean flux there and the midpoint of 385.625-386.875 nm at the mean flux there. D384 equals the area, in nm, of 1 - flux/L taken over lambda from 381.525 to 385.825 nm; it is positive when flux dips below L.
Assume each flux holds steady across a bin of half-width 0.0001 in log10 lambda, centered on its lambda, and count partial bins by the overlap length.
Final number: 0.93 nm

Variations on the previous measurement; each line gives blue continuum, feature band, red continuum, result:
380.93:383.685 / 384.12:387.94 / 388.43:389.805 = 0.31 nm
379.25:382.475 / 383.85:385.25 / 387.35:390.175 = 0.24 nm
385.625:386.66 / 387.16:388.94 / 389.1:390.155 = 0.24 nm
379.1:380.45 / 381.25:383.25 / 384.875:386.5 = 0.76 nm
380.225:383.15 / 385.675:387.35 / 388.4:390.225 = 0.45 nm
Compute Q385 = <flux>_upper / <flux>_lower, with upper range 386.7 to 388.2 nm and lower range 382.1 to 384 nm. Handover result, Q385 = 1.86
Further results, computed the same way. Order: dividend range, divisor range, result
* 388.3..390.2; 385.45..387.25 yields 1.52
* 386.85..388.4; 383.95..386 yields 1.09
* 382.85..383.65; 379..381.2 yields 0.42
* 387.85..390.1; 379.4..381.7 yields 1.12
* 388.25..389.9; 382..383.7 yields 2.43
